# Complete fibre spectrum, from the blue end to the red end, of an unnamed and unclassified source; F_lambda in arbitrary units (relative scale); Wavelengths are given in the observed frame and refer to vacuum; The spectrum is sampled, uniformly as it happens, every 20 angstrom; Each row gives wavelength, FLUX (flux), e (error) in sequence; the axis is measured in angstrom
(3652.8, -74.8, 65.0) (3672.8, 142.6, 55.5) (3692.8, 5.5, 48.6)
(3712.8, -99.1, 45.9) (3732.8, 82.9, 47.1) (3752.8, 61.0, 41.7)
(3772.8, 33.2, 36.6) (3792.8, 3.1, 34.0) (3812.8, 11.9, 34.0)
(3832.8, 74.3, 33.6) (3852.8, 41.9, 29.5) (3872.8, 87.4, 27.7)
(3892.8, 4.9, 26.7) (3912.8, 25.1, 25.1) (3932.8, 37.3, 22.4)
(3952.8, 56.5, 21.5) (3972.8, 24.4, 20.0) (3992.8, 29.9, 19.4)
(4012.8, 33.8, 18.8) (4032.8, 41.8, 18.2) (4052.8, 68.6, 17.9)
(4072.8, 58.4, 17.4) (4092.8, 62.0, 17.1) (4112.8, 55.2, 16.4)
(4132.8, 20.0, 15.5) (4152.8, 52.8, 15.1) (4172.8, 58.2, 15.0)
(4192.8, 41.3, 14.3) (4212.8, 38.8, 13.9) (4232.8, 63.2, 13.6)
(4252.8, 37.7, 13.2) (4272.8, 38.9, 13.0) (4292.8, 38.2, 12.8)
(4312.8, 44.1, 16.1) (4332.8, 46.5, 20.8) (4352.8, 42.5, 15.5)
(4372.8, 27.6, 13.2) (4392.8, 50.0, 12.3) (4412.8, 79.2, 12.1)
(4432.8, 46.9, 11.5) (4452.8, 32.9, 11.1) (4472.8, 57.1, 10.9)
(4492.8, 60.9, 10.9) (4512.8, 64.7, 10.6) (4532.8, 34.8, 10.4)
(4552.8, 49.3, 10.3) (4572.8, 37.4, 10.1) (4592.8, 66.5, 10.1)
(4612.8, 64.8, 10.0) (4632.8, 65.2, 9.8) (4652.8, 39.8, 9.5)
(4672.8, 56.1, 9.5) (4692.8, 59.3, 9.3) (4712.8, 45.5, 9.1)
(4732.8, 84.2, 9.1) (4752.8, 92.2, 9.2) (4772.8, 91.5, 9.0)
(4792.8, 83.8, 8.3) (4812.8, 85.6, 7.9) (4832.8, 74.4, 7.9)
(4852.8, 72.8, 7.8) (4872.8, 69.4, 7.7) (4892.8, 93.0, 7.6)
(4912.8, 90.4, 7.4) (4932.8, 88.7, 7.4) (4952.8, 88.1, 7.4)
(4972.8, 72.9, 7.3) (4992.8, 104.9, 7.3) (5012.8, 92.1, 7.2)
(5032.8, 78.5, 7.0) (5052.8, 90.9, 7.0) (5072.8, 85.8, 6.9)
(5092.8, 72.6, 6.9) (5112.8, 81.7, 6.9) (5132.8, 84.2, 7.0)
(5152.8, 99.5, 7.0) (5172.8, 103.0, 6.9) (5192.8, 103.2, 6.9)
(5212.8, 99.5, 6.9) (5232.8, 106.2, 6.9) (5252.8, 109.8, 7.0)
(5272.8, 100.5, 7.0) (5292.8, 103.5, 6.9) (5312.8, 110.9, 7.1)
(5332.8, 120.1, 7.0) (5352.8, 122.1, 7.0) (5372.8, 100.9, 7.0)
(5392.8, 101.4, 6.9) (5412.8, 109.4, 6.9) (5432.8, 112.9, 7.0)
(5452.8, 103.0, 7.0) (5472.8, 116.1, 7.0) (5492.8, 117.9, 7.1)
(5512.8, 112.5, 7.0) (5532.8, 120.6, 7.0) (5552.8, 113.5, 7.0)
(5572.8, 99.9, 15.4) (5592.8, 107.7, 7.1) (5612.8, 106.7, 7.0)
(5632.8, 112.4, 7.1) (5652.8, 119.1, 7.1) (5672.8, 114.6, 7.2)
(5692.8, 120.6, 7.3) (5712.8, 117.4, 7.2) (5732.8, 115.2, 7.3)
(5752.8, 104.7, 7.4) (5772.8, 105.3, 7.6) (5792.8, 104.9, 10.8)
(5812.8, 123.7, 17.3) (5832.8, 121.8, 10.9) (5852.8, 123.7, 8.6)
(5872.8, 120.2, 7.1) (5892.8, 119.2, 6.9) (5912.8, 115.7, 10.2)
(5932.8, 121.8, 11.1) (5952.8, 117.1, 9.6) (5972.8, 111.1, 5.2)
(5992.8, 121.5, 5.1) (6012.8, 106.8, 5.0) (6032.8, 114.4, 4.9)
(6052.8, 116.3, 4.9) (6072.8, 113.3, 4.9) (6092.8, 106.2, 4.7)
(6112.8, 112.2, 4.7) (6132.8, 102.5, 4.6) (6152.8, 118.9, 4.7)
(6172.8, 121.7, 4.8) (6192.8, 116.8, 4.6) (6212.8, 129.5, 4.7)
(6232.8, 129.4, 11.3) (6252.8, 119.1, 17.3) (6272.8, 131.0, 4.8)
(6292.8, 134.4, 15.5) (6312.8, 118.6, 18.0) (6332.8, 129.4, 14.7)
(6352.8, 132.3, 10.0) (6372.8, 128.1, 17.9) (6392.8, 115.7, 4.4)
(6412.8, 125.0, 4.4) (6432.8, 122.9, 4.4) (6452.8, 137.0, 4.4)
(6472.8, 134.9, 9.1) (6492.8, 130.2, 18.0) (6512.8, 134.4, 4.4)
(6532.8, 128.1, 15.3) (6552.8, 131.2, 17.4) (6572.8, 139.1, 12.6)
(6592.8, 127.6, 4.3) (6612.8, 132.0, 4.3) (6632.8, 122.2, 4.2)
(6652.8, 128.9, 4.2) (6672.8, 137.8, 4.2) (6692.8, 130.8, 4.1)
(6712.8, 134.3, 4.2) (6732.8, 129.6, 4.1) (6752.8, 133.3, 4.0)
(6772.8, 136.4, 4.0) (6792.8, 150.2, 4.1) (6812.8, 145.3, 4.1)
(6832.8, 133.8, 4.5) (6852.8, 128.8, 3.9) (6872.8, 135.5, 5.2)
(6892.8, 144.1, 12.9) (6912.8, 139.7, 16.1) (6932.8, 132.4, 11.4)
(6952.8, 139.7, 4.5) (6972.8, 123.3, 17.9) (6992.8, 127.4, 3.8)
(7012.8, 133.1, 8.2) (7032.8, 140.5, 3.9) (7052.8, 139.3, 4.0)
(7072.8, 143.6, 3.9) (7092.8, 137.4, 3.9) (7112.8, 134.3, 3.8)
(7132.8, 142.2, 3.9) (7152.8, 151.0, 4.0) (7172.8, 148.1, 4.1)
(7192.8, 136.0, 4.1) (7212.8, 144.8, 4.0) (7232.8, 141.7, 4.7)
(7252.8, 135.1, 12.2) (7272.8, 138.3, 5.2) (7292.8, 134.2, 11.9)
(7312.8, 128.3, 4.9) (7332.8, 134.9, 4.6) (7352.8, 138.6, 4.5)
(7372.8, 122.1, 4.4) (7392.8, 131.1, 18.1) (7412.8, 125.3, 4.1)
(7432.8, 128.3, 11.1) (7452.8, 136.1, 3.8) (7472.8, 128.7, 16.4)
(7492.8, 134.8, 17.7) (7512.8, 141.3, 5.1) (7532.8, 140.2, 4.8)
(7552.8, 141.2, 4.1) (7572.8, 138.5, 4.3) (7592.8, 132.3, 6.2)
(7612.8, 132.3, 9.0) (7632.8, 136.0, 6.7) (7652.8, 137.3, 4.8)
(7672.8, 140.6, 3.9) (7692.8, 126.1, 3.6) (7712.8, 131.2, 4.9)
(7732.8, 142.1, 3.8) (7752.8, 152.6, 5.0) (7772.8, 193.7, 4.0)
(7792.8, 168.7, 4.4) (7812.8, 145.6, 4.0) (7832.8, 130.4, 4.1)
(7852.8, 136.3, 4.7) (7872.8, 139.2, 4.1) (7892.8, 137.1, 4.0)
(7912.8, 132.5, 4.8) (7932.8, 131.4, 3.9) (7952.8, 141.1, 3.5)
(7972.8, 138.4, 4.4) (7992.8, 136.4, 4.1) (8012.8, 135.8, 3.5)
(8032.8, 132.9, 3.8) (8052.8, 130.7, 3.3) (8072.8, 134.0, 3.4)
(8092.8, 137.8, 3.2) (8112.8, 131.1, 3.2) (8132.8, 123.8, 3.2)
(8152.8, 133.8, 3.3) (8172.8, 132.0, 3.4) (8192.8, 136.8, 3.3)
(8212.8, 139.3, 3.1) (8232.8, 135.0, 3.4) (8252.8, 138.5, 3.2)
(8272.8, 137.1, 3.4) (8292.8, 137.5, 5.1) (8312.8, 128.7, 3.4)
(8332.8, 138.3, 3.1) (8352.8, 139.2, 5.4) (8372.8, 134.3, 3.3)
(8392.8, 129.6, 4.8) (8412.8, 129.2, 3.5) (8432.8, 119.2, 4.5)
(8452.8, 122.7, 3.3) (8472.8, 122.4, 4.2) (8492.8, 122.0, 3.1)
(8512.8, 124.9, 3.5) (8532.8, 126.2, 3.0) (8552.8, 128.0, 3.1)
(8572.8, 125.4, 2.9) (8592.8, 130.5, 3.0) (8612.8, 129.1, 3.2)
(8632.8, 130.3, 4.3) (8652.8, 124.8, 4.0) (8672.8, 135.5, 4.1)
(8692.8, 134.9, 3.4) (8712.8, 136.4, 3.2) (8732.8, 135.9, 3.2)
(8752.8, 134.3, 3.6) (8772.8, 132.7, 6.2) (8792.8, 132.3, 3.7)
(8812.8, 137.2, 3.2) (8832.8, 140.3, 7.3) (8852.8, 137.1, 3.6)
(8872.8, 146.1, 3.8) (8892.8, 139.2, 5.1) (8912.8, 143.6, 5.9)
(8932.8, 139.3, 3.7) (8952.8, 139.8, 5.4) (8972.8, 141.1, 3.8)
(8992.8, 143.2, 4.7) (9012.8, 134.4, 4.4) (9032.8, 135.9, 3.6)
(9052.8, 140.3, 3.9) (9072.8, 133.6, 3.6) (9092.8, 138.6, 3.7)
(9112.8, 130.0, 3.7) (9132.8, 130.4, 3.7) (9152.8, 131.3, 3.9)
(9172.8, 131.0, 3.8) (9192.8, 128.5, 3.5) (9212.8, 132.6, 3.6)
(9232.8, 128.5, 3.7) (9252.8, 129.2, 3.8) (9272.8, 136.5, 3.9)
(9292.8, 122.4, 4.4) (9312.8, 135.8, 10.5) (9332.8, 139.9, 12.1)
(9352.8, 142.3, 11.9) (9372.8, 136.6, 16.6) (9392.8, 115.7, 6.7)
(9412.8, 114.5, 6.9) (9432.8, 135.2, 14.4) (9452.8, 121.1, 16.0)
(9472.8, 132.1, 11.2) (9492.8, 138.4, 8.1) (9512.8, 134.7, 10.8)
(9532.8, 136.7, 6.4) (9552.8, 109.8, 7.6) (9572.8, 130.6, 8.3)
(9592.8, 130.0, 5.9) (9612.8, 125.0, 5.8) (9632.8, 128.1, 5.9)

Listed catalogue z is 0.18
